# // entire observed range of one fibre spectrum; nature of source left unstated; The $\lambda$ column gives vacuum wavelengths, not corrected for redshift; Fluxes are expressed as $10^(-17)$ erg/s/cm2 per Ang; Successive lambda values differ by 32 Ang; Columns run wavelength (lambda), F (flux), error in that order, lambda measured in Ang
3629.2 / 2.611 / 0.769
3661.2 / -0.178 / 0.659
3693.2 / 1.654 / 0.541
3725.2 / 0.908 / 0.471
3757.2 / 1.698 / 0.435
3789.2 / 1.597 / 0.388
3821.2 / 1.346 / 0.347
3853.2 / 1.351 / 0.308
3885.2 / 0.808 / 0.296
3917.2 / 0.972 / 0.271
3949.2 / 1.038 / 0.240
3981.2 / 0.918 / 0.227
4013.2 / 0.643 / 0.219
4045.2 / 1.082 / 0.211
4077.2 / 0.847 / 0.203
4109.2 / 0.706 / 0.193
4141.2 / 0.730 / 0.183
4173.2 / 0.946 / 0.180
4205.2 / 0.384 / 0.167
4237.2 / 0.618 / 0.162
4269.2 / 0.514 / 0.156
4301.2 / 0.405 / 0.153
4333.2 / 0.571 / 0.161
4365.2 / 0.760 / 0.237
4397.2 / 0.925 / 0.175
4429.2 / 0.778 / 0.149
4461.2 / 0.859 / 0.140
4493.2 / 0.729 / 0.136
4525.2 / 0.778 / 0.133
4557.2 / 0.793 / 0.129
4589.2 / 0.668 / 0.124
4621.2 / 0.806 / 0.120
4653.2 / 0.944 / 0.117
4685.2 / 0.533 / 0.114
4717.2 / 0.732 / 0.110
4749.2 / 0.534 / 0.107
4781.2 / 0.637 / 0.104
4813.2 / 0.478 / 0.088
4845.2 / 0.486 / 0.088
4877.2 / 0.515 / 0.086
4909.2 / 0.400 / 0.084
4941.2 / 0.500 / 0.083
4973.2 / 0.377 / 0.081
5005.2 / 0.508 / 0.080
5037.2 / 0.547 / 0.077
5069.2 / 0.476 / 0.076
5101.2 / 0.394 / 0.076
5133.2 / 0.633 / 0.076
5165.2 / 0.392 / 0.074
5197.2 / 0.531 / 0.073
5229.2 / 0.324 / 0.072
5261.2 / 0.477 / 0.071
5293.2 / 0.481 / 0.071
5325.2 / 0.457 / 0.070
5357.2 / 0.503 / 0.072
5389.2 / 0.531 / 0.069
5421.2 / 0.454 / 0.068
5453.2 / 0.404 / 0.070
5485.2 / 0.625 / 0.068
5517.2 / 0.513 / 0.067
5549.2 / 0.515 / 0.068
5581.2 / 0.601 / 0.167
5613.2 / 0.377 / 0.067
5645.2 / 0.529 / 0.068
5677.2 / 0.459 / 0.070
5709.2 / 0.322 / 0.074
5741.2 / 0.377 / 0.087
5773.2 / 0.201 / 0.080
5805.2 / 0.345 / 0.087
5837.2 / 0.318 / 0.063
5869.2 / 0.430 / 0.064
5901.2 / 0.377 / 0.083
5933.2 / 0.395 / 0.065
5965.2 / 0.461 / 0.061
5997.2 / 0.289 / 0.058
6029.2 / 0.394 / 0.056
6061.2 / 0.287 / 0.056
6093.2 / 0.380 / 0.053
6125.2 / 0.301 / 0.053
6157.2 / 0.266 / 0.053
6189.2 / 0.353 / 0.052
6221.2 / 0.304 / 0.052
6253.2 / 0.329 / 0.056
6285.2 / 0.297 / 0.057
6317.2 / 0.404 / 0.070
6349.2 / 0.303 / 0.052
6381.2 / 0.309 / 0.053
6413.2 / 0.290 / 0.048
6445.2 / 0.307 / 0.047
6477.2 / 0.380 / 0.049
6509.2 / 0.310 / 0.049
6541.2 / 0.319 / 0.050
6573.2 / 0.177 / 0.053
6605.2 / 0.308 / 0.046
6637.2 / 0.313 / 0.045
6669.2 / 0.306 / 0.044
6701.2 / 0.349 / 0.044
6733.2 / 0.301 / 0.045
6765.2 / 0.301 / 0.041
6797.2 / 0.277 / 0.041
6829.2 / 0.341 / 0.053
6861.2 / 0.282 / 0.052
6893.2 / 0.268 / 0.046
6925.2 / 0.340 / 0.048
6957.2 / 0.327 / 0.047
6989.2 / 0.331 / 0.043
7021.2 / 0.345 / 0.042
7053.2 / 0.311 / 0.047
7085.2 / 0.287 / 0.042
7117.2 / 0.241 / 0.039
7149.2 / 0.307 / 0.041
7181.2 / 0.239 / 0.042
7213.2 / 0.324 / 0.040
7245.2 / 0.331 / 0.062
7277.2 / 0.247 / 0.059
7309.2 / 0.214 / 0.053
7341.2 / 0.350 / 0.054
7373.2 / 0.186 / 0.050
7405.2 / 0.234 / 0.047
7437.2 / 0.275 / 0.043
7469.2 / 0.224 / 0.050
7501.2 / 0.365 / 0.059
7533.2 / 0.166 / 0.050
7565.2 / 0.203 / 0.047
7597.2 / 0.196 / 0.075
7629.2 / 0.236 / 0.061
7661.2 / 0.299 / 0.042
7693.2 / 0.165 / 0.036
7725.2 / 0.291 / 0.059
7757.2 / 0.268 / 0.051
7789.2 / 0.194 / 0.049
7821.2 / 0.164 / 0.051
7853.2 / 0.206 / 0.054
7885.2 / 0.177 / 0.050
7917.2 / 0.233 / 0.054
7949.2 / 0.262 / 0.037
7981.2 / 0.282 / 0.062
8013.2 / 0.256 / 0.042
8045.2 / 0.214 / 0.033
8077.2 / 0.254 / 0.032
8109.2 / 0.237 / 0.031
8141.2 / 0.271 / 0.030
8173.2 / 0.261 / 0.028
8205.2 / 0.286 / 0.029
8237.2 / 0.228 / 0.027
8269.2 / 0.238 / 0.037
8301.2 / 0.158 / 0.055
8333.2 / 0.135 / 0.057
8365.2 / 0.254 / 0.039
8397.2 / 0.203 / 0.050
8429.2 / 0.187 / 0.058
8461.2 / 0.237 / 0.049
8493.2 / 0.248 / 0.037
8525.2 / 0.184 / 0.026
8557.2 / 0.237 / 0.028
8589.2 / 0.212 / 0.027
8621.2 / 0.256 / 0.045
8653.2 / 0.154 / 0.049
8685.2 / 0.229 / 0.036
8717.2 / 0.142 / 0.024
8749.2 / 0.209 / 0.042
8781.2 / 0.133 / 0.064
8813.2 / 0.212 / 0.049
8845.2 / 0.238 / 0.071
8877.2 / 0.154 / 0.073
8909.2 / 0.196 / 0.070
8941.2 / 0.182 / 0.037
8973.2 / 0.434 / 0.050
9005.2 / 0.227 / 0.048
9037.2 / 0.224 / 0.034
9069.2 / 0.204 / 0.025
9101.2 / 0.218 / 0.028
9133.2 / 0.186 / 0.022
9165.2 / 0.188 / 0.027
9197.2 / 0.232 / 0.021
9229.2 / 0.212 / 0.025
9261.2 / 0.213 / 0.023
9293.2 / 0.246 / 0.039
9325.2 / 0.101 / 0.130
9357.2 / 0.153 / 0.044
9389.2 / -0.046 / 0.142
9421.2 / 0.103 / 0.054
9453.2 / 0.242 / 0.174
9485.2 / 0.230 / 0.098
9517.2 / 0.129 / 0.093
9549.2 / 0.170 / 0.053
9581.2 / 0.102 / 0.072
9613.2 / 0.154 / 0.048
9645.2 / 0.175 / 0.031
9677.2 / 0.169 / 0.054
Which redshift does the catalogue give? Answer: 1.41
